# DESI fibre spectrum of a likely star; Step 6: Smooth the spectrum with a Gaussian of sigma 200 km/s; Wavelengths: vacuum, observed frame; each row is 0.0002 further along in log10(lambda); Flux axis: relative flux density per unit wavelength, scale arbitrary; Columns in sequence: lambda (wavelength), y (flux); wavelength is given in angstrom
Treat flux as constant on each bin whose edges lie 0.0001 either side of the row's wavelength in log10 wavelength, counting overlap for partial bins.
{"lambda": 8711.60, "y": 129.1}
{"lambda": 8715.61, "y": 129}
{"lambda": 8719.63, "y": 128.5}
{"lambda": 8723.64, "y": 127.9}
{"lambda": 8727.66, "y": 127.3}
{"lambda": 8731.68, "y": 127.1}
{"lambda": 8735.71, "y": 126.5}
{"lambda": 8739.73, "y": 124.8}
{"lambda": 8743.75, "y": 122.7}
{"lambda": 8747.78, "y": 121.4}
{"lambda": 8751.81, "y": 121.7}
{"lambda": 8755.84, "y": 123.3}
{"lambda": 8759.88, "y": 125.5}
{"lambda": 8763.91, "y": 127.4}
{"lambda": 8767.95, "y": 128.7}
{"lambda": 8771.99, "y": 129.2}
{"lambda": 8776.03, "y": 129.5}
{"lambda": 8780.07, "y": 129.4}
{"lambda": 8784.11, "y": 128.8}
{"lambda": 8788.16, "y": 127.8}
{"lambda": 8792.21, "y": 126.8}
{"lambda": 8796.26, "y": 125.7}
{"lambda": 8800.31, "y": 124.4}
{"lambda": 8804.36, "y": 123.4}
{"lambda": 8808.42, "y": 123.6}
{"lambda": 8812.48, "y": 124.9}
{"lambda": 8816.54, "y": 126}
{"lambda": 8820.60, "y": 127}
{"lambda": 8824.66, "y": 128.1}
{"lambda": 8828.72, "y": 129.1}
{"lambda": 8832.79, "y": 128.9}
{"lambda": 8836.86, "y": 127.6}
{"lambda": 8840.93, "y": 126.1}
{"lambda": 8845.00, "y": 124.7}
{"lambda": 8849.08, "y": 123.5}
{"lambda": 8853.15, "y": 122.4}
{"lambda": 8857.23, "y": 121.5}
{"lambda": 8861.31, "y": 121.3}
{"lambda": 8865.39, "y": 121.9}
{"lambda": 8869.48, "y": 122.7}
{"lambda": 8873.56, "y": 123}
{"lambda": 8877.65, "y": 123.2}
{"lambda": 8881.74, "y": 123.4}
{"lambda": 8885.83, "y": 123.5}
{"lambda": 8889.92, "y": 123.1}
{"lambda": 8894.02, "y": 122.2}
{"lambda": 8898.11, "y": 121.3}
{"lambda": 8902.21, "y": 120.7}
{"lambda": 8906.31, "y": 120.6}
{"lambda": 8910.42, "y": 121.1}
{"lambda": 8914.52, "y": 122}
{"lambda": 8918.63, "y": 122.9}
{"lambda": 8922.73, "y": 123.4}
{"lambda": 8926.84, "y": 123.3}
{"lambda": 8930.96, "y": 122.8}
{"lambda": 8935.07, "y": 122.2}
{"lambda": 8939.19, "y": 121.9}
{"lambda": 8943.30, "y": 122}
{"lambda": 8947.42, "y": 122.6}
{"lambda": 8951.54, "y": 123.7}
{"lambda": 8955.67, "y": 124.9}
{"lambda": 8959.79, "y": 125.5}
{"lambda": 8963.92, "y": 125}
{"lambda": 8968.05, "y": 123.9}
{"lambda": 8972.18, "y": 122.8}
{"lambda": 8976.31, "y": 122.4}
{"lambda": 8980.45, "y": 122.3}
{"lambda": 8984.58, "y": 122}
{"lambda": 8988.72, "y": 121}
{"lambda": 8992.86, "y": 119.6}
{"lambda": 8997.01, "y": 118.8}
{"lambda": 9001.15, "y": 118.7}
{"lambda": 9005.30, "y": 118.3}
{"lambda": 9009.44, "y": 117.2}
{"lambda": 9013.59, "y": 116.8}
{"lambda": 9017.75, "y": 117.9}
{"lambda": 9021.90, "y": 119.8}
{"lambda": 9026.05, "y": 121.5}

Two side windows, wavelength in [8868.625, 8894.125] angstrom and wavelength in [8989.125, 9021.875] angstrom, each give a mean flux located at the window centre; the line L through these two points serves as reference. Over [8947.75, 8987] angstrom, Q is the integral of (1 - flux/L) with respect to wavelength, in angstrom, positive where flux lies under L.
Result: -1.2 angstrom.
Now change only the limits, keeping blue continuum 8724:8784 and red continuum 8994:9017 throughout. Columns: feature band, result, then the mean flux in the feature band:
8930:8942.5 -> -0.2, 122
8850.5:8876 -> 0.1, 122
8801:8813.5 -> 0.1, 124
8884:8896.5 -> -0.1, 123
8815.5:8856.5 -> -0.9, 126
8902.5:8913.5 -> 0.0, 121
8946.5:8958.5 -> -0.4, 124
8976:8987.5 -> -0.3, 122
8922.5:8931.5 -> -0.2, 123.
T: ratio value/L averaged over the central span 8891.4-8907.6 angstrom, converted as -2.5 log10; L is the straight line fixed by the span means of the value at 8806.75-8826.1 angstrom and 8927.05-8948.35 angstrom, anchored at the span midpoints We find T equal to 0.02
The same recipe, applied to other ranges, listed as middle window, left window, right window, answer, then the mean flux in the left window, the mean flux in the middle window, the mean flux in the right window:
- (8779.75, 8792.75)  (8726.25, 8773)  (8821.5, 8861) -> -0.02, 125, 128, 126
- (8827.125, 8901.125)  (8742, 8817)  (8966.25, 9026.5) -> 0.00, 126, 124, 120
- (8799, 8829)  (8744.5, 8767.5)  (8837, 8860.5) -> -0.02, 124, 126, 124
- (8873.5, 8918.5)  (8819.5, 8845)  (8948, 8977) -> 0.03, 128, 122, 124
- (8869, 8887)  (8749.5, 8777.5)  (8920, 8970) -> 0.01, 126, 123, 123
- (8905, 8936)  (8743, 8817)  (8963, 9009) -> 0.00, 126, 122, 121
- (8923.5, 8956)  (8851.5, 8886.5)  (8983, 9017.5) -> -0.02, 122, 123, 119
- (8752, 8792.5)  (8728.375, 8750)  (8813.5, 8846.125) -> -0.02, 125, 127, 127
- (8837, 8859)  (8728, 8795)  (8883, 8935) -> 0.00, 126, 124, 122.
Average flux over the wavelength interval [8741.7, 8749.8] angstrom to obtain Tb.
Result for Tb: 122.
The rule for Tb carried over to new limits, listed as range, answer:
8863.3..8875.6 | 123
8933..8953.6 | 123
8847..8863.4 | 122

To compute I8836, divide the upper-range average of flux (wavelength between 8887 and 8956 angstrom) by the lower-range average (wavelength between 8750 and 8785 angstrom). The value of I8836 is 0.96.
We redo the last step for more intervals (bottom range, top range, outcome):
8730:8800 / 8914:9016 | 0.97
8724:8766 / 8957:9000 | 0.98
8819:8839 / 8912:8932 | 0.96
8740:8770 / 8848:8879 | 0.98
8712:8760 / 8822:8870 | 0.99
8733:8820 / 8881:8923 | 0.97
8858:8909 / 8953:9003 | 1.00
